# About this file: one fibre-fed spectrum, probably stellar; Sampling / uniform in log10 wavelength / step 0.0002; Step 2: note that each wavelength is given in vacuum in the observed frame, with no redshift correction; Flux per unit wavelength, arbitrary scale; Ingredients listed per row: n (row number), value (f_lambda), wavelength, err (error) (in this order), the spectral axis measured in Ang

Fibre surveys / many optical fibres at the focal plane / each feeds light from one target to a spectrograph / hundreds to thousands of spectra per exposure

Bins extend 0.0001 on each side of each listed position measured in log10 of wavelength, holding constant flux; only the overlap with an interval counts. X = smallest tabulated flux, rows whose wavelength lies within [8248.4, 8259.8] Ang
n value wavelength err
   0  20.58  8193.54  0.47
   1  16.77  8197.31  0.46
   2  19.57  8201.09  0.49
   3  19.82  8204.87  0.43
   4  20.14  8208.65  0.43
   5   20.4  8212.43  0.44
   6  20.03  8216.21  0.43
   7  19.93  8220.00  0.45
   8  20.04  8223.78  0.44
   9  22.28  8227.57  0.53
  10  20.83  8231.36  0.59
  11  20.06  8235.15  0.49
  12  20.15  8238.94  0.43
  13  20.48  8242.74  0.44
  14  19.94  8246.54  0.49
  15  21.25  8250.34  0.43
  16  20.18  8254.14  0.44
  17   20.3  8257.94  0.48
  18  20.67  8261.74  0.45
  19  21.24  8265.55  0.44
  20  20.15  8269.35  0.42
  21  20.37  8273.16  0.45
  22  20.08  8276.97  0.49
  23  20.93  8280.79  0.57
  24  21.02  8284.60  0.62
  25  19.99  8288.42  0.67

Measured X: 20.18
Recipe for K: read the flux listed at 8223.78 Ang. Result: 20.04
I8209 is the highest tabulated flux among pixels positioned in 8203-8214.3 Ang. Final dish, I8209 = 20.4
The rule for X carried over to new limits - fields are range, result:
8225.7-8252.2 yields 19.94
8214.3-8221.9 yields 19.93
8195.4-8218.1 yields 16.77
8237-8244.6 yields 20.15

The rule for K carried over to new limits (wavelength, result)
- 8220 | 19.93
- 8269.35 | 20.15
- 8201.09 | 19.57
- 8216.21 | 20.03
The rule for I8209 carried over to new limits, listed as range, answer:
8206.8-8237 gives 22.28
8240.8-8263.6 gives 21.25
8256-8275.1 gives 21.24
